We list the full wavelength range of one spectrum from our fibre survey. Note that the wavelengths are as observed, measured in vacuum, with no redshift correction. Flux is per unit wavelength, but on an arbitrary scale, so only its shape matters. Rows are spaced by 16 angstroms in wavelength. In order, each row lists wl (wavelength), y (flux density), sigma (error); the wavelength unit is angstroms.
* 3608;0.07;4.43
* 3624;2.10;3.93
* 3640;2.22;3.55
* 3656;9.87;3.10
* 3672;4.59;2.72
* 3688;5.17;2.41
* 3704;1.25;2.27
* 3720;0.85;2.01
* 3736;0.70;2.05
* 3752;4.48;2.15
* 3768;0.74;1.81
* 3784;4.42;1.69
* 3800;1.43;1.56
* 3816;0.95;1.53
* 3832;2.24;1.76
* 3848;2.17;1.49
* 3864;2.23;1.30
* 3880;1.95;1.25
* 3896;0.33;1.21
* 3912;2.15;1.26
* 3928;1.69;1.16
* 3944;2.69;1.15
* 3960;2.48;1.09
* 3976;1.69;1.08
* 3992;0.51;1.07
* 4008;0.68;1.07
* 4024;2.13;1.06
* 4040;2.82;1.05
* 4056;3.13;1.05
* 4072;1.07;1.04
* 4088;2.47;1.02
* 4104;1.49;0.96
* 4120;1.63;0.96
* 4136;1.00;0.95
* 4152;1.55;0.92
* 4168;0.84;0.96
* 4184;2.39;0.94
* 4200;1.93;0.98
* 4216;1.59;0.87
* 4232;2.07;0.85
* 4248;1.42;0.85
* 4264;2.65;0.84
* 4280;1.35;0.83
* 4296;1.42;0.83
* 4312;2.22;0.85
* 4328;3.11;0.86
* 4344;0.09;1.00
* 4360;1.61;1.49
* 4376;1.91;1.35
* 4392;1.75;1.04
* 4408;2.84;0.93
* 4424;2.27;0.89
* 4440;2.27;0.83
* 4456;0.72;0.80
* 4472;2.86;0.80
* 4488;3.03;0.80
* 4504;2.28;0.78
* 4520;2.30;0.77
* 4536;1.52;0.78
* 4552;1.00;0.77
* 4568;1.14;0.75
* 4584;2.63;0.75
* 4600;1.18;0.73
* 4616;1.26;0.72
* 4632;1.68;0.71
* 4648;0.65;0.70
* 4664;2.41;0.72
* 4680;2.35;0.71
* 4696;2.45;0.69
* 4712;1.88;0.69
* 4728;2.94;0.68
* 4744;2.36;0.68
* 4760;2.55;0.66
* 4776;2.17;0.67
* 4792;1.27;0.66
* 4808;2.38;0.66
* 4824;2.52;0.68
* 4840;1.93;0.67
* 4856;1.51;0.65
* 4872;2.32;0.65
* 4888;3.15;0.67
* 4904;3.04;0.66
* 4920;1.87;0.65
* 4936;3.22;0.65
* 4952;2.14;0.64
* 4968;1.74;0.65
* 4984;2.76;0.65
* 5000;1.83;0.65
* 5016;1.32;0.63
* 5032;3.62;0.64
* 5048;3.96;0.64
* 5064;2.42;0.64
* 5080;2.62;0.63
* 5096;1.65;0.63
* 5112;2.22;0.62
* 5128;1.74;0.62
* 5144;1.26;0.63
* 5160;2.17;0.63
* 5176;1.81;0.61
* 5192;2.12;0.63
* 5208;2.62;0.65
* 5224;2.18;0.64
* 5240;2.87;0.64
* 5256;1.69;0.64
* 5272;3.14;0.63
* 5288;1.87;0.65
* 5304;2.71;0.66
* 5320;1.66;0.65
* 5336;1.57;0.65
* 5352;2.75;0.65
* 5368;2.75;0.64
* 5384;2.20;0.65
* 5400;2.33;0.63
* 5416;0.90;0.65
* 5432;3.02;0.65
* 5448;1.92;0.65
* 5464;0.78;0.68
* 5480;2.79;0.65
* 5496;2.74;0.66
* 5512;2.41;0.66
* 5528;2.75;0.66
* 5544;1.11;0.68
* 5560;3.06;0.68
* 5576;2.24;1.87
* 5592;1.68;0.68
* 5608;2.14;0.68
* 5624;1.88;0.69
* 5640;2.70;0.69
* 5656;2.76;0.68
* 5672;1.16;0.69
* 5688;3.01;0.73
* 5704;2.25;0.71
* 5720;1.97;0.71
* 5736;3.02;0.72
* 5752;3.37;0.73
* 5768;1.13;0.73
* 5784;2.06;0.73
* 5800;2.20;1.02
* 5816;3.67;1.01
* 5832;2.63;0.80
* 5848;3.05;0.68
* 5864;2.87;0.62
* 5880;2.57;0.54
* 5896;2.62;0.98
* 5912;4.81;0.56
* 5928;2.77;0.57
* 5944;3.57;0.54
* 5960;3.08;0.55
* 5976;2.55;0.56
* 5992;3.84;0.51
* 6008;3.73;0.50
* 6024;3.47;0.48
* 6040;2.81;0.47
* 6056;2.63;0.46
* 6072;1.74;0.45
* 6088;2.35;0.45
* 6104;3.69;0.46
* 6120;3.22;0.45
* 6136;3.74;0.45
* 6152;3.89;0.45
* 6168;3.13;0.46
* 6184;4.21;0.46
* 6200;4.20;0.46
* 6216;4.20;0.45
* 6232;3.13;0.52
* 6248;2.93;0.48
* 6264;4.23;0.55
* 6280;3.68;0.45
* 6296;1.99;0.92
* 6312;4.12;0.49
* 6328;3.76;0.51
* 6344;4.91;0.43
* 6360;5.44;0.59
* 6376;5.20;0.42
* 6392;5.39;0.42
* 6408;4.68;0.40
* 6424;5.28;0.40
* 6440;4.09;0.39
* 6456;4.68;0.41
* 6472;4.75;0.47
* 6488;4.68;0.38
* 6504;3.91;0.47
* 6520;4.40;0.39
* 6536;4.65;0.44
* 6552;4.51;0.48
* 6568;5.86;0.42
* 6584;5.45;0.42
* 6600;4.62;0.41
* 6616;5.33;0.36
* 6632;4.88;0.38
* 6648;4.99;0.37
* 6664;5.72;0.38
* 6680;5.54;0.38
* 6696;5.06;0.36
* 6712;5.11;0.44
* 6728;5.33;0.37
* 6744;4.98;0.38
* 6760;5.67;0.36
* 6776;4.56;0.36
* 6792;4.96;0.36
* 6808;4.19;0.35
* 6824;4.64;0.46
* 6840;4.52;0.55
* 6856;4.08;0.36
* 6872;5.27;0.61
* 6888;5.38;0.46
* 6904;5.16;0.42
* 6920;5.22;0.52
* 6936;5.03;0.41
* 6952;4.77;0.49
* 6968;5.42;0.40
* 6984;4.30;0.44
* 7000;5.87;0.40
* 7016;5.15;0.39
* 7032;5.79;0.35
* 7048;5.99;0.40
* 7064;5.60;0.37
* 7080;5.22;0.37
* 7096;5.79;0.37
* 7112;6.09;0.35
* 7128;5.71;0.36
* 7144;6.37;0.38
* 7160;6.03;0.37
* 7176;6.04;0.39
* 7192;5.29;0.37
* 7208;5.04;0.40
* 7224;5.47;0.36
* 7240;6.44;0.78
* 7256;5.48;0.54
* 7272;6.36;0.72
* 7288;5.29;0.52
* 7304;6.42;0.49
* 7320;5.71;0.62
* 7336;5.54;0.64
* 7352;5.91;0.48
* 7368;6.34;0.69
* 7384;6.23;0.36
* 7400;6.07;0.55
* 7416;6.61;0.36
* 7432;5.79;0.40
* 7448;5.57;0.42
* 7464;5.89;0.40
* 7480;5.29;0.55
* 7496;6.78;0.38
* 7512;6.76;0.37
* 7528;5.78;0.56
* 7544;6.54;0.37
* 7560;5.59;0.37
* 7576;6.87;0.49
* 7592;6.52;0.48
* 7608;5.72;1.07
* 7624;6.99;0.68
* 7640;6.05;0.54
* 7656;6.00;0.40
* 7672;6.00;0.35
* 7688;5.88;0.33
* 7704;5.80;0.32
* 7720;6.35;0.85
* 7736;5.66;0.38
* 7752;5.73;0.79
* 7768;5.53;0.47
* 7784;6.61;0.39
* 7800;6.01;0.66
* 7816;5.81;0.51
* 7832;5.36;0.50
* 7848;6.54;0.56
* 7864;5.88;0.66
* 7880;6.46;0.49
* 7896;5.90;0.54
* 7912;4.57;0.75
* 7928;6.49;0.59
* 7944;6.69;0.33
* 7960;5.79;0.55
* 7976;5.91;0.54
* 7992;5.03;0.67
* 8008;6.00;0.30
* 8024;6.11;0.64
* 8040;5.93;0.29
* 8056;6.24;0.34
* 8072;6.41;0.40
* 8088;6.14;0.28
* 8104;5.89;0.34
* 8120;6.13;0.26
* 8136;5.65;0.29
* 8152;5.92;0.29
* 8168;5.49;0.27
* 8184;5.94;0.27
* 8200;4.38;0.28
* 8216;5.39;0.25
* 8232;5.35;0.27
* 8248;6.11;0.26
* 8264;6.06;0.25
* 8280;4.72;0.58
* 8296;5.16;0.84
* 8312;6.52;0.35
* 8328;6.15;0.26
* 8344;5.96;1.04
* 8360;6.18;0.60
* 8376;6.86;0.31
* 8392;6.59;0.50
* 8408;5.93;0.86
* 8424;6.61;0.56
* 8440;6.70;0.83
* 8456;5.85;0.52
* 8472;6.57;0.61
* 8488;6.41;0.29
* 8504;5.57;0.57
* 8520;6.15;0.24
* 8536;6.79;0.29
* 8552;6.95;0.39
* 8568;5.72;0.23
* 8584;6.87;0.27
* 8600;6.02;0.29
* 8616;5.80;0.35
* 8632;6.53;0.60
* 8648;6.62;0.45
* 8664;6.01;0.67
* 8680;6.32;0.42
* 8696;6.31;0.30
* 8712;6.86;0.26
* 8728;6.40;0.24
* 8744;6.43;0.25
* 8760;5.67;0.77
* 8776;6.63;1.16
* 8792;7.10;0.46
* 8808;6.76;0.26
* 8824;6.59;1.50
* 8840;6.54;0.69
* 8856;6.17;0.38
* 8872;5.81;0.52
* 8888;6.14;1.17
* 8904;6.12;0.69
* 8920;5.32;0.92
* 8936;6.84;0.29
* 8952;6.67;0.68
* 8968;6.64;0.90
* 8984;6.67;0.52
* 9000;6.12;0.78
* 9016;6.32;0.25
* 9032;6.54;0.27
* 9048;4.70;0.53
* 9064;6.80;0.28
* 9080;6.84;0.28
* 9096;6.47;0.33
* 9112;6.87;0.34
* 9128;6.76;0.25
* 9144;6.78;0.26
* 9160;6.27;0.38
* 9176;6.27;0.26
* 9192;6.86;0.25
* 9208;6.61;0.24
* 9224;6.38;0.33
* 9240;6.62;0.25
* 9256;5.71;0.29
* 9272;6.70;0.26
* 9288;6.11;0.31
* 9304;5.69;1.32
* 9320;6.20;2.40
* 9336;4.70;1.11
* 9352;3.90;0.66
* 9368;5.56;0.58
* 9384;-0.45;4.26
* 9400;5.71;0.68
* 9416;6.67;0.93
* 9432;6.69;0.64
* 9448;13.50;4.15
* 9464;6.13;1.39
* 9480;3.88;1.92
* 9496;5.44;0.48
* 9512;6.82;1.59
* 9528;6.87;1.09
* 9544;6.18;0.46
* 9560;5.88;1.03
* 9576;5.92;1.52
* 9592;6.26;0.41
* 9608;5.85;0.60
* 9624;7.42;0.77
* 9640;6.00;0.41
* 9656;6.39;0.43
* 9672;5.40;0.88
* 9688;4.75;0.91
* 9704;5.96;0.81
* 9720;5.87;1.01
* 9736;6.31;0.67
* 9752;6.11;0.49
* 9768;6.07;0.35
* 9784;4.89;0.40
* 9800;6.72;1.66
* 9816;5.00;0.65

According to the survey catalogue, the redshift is 0.59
